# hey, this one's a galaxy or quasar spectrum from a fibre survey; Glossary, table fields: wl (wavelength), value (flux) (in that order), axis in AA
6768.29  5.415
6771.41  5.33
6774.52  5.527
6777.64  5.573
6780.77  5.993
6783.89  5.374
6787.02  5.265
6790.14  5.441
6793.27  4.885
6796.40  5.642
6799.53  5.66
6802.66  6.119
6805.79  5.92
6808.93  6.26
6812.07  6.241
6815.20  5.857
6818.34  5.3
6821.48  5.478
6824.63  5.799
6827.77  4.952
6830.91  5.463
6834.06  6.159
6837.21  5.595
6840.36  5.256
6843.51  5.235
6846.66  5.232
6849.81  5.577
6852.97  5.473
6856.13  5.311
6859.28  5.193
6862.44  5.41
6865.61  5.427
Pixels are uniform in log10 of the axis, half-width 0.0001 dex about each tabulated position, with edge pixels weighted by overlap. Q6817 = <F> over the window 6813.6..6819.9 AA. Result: 5.59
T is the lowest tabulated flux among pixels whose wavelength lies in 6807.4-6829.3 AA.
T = 4.952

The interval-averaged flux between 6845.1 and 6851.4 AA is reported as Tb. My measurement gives 5.4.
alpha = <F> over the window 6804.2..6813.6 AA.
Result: 6.14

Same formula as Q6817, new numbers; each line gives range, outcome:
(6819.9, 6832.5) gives 5.42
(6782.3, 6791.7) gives 5.36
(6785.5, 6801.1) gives 5.38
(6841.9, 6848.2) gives 5.24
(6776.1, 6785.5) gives 5.64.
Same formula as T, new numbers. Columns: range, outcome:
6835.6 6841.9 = 5.256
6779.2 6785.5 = 5.374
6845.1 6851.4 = 5.232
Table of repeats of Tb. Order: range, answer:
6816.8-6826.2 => 5.52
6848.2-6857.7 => 5.45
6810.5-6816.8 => 6.05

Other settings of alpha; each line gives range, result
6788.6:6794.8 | 5.16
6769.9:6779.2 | 5.48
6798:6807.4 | 5.9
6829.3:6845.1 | 5.54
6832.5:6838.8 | 5.87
